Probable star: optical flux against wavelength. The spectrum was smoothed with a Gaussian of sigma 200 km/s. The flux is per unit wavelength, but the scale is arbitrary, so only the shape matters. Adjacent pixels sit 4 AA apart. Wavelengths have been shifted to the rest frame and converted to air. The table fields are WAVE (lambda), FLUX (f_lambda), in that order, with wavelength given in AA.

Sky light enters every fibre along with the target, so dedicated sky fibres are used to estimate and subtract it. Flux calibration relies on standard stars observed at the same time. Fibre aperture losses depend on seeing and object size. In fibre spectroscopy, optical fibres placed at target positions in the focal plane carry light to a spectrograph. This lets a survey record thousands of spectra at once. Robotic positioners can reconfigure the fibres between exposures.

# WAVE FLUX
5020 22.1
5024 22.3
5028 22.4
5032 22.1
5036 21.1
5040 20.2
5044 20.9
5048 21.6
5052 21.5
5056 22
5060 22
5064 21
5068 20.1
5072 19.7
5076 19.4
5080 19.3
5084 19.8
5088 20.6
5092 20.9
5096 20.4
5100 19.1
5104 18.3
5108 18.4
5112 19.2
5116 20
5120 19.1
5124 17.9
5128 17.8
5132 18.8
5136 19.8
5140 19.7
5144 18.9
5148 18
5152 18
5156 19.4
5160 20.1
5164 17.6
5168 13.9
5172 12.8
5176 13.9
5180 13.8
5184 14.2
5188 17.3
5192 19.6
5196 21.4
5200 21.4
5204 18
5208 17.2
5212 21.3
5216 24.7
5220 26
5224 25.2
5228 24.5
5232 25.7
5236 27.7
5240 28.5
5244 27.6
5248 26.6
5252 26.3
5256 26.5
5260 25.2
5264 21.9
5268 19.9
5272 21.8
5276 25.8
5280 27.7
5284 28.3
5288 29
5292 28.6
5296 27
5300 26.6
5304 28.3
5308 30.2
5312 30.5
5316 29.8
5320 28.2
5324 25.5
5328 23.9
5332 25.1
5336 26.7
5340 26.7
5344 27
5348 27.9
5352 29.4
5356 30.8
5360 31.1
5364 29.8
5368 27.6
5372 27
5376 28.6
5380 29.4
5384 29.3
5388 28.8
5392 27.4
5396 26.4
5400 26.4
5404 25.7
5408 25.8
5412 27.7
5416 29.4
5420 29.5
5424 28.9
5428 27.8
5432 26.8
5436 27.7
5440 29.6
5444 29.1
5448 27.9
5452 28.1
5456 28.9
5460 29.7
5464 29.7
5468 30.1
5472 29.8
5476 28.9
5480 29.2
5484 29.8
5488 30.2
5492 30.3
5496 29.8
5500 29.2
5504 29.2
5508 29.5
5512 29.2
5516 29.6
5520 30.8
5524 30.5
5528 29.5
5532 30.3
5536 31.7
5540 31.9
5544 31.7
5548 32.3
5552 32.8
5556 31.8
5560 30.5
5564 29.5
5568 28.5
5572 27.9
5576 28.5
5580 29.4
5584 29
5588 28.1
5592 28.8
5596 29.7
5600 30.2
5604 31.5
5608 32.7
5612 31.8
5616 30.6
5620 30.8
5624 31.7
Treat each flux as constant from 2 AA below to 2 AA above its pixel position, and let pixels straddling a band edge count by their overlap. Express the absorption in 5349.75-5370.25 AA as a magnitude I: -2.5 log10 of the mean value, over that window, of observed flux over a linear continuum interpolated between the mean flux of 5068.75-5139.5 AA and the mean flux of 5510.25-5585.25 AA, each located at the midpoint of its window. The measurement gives -0.16 mag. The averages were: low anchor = 19.3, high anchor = 30.3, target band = 29.7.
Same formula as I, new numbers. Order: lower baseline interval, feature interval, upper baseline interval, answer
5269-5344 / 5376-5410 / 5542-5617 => 0.02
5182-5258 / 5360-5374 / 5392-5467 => -0.08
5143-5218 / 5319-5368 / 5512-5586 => -0.18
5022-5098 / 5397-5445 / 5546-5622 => -0.02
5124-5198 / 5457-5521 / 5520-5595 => -0.06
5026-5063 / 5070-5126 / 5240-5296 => 0.16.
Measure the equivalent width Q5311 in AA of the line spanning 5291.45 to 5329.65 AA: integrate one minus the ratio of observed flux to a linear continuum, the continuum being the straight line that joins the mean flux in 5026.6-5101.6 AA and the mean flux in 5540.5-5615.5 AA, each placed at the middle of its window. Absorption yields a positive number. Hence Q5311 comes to -3.8 AA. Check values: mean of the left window 20.7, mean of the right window 30.3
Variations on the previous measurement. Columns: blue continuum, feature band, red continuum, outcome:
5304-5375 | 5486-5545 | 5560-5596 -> -3.17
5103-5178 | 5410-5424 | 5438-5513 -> -0.75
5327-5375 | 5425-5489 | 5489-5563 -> 1.22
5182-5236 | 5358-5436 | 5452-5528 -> -3.31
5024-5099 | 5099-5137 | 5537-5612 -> 5.35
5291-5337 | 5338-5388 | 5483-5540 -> -1.01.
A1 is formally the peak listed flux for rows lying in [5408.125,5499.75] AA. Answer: 30.3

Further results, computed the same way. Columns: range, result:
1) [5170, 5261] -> 28.5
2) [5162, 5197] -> 21.4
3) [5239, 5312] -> 30.5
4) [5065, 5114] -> 20.9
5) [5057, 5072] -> 22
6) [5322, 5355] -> 29.4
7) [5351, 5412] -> 31.1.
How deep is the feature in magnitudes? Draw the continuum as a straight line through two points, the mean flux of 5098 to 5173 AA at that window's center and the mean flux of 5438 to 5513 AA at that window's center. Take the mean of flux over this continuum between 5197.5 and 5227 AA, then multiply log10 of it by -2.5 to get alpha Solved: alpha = -0.06 mag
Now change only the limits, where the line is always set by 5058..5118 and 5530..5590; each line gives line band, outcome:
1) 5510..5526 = -0.03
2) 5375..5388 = -0.11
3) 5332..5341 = -0.04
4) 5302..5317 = -0.20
